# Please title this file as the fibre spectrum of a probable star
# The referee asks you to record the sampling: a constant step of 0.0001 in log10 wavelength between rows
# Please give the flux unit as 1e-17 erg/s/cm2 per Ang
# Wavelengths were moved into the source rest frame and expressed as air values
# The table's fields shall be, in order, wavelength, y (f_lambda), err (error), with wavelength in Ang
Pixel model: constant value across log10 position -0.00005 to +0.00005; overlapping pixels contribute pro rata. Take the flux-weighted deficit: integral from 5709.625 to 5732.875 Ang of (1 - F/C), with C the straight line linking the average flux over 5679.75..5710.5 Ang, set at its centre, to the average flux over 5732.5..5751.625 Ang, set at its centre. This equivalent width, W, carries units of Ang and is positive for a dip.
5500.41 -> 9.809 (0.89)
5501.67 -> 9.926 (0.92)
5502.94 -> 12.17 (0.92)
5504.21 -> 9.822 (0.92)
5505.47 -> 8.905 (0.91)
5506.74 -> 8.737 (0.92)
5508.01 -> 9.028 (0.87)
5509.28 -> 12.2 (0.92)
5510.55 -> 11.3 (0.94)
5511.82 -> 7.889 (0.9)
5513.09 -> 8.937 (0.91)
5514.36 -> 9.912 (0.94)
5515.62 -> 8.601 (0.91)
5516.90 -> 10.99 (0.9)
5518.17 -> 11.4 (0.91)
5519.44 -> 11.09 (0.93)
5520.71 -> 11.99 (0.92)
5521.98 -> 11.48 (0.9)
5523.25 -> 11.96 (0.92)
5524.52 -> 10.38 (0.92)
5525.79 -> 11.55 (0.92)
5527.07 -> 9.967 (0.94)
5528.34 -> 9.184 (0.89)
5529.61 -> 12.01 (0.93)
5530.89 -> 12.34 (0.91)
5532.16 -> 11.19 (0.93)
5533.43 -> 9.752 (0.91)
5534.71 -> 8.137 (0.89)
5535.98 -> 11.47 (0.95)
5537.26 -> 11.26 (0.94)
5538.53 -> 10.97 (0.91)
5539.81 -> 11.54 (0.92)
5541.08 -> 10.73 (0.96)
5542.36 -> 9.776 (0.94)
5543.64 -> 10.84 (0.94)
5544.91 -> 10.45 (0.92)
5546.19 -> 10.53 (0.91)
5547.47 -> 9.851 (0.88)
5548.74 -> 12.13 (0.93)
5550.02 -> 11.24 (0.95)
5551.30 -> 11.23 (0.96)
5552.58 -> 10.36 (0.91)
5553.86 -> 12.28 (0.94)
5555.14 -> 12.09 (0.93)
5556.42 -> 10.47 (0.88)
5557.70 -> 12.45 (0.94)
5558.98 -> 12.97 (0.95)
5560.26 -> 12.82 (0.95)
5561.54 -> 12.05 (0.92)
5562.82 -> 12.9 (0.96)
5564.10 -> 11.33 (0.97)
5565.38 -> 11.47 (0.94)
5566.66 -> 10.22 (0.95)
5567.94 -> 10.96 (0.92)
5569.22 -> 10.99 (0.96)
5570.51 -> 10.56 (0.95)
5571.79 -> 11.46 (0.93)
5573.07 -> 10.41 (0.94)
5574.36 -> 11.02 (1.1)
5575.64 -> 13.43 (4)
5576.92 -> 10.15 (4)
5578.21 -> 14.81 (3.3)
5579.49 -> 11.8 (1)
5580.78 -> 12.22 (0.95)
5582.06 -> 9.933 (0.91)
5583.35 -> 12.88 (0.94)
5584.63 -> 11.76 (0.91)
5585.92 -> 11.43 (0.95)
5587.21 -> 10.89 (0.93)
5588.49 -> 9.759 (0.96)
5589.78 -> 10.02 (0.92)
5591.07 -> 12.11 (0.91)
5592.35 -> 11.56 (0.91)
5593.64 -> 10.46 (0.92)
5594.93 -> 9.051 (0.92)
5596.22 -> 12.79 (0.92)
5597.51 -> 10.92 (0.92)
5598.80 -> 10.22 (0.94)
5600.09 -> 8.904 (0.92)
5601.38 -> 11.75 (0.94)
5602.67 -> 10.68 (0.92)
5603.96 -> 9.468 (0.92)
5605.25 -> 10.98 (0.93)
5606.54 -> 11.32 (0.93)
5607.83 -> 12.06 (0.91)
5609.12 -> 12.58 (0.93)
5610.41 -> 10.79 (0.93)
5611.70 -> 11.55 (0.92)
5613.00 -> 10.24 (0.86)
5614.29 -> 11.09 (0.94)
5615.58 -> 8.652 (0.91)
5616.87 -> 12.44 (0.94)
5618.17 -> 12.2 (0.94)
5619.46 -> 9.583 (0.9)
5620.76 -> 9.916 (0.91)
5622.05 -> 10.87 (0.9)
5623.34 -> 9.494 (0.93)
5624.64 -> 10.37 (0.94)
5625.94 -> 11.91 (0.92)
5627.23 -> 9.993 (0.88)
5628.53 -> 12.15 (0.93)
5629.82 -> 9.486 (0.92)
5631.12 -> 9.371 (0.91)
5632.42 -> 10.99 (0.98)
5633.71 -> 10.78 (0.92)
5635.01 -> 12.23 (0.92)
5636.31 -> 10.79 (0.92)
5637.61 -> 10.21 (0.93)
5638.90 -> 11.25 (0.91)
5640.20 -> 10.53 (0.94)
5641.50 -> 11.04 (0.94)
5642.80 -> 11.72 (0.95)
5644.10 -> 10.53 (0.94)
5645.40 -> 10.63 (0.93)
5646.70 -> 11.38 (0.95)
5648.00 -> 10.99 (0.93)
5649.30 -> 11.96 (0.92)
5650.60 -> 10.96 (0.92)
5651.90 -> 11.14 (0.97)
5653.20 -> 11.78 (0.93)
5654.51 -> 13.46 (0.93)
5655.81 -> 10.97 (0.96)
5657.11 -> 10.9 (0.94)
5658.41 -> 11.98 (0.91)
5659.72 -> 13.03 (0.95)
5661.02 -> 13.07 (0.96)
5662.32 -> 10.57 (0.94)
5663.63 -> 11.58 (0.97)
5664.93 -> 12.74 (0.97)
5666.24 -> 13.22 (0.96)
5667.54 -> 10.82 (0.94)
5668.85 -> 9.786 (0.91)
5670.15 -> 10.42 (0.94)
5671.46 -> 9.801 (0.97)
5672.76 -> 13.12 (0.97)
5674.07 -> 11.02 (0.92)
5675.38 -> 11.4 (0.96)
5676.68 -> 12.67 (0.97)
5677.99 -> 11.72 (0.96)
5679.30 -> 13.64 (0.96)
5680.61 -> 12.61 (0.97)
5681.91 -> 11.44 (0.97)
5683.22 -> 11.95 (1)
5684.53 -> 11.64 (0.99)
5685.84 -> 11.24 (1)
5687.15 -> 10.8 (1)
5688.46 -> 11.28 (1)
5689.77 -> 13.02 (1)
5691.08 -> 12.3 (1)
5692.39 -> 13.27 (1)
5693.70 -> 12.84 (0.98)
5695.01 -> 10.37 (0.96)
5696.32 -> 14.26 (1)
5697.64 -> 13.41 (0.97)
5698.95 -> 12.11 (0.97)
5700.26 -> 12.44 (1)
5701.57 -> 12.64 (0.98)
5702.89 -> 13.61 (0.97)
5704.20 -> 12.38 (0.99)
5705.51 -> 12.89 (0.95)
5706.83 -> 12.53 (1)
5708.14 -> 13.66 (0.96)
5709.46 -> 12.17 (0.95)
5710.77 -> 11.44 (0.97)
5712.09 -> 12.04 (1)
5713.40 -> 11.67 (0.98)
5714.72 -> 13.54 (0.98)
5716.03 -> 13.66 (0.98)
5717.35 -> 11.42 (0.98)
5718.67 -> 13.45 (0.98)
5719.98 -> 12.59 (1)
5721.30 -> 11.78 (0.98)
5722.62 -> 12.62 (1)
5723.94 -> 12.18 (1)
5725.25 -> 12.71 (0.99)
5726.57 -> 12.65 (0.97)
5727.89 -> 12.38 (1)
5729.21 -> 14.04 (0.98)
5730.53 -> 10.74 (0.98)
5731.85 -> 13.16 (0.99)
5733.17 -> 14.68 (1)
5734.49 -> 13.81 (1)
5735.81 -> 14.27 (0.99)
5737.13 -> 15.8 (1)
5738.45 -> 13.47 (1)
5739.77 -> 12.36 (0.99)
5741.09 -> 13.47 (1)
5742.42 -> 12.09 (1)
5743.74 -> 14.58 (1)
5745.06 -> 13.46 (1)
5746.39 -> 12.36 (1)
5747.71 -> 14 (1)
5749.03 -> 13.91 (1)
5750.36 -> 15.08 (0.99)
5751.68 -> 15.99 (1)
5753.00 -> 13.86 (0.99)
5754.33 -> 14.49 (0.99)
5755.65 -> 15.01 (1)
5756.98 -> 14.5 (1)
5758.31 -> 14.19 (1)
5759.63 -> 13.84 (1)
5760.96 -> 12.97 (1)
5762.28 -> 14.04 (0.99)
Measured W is 1.25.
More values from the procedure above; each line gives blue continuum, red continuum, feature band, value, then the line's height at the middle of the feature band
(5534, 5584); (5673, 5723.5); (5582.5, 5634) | 3.8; 11.7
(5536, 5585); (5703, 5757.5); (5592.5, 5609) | 1.5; 11.9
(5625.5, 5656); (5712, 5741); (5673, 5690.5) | 0.1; 12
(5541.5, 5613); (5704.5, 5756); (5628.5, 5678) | 3.7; 12.2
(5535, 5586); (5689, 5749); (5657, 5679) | 1.3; 12.4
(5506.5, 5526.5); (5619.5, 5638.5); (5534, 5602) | -4.3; 10.5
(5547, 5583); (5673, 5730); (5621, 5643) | 2.3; 12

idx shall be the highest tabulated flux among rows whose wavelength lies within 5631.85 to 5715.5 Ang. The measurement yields 14.26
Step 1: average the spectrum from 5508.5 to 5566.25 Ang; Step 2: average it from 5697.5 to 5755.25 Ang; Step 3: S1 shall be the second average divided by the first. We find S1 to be 1.19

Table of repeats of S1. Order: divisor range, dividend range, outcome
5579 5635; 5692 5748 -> 1.19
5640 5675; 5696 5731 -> 1.10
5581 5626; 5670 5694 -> 1.10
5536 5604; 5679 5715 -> 1.10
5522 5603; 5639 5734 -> 1.08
